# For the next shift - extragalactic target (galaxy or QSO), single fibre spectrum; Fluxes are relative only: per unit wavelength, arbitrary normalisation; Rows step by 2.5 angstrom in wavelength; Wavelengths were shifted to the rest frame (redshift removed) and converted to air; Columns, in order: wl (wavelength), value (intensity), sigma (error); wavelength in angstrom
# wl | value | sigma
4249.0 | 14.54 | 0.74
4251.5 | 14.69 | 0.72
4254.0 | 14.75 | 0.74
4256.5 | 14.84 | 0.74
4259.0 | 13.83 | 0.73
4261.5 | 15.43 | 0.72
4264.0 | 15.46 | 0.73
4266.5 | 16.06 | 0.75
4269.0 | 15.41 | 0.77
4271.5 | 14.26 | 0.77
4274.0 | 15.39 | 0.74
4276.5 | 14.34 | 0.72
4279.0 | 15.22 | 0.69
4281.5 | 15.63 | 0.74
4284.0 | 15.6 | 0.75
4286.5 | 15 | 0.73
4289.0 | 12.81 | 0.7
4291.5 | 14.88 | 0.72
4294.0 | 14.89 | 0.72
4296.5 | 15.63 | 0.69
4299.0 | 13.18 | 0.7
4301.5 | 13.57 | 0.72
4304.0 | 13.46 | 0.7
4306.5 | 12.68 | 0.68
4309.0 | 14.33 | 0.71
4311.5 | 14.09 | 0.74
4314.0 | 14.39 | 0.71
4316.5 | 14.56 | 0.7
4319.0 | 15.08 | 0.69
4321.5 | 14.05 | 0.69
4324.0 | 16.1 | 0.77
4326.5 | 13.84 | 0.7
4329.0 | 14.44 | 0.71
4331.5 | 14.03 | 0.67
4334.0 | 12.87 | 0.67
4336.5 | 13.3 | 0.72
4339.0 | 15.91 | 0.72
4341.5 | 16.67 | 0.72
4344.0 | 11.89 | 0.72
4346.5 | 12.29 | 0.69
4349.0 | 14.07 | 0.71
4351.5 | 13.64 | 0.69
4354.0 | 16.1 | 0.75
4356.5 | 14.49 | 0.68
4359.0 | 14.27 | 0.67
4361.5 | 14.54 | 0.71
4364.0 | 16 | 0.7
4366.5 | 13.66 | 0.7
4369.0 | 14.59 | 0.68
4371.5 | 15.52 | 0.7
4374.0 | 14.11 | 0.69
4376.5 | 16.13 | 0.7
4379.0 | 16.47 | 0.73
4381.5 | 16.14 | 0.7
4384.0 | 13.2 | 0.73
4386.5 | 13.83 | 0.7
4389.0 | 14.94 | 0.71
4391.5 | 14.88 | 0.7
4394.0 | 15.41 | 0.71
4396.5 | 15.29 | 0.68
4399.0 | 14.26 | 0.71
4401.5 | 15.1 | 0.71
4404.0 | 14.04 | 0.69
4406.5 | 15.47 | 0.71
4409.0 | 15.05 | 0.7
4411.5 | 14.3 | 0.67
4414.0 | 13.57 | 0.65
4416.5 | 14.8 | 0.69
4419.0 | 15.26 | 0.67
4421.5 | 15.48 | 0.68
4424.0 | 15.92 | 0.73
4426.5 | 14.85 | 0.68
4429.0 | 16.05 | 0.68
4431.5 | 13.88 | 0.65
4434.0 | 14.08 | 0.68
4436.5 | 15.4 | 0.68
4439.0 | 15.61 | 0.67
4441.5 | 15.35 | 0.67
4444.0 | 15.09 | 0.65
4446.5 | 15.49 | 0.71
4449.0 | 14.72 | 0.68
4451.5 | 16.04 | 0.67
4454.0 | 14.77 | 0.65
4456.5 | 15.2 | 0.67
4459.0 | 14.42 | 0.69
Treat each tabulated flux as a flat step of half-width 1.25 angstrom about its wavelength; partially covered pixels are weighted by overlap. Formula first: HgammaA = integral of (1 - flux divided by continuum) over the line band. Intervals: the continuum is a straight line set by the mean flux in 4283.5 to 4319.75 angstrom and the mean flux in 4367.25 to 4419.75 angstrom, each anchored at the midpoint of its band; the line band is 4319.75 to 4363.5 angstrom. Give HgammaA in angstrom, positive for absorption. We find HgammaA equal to 0.6 angstrom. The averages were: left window 14.2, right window 14.9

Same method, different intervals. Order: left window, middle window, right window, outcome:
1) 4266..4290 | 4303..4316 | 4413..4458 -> 1.0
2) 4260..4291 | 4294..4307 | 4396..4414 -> 0.9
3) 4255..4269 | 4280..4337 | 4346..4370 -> 1.9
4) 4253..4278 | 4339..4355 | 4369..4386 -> 0.9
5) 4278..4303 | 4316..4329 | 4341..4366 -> -0.2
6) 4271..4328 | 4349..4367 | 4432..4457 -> 0.1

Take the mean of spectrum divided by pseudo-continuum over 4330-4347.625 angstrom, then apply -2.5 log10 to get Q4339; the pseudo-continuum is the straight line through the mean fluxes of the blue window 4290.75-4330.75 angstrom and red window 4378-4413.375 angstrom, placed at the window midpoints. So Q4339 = 0.05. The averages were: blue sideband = 14.3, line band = 13.9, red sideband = 14.8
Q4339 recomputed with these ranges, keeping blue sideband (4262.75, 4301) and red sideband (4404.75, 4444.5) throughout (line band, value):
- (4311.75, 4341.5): 0.03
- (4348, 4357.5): 0.03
